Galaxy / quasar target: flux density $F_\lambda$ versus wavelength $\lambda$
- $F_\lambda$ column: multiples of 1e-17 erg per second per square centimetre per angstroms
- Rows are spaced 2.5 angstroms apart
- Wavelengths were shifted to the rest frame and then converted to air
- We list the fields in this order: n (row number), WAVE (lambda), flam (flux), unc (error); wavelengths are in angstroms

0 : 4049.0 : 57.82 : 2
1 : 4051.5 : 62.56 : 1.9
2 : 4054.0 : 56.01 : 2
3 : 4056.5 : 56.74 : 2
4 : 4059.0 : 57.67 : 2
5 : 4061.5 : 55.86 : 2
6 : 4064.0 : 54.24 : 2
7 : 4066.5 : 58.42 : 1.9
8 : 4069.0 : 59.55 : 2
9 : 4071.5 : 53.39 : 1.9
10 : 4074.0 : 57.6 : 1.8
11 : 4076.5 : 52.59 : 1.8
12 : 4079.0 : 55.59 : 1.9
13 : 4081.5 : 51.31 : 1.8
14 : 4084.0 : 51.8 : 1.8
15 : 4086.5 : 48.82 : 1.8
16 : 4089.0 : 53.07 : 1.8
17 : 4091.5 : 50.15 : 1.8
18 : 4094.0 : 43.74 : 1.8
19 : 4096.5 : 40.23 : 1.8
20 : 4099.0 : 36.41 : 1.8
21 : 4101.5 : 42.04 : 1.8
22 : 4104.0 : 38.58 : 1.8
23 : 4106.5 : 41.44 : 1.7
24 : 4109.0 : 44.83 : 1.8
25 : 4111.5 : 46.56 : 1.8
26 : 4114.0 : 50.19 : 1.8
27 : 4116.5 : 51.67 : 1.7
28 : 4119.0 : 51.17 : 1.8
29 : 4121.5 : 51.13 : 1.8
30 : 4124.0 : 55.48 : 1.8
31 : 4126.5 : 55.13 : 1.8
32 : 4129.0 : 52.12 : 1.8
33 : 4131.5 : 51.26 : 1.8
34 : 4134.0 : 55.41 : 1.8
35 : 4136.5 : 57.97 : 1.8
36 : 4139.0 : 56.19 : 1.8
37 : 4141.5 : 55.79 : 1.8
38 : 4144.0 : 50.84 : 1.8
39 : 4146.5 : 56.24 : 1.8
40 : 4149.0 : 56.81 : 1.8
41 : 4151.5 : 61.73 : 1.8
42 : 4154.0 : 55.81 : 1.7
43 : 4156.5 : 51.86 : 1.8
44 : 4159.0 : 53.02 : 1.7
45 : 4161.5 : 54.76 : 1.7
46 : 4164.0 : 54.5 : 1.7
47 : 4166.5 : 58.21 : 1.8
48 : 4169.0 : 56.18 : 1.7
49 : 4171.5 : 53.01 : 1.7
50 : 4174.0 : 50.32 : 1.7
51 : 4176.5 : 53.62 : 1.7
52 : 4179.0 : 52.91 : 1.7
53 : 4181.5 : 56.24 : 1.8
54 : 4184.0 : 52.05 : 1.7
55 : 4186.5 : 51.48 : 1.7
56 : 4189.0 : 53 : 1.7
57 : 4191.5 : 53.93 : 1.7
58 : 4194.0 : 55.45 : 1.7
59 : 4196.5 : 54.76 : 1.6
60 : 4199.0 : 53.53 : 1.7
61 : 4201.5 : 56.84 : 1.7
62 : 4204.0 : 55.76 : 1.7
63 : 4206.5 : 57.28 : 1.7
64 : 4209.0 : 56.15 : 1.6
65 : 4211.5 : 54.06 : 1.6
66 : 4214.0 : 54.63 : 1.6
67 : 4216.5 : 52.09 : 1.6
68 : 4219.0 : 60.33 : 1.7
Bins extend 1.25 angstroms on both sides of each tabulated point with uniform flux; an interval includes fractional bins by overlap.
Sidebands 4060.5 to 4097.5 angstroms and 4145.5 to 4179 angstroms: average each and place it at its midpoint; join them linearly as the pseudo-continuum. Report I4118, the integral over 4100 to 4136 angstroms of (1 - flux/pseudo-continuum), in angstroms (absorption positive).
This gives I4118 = 3.0 angstroms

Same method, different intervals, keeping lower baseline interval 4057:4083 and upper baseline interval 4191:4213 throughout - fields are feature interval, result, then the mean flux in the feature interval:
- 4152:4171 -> 0.1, 55.1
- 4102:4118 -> 2.9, 45.5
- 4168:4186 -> 0.7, 53.4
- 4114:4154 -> 0.7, 54.5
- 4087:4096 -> 1.2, 48.2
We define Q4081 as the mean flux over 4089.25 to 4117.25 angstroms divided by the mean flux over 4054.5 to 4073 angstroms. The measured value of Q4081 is 0.78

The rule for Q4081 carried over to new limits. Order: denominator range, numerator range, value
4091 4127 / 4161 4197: 1.17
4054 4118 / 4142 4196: 1.08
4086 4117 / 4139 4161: 1.23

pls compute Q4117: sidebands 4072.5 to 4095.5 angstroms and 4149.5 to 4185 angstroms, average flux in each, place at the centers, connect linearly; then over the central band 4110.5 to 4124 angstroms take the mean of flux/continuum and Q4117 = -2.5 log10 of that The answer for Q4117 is 0.044 mag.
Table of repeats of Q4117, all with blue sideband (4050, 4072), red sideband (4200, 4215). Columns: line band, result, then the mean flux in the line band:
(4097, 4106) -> 0.40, 39.3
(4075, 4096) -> 0.13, 50.6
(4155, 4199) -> 0.04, 53.8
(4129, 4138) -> 0.04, 54.5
